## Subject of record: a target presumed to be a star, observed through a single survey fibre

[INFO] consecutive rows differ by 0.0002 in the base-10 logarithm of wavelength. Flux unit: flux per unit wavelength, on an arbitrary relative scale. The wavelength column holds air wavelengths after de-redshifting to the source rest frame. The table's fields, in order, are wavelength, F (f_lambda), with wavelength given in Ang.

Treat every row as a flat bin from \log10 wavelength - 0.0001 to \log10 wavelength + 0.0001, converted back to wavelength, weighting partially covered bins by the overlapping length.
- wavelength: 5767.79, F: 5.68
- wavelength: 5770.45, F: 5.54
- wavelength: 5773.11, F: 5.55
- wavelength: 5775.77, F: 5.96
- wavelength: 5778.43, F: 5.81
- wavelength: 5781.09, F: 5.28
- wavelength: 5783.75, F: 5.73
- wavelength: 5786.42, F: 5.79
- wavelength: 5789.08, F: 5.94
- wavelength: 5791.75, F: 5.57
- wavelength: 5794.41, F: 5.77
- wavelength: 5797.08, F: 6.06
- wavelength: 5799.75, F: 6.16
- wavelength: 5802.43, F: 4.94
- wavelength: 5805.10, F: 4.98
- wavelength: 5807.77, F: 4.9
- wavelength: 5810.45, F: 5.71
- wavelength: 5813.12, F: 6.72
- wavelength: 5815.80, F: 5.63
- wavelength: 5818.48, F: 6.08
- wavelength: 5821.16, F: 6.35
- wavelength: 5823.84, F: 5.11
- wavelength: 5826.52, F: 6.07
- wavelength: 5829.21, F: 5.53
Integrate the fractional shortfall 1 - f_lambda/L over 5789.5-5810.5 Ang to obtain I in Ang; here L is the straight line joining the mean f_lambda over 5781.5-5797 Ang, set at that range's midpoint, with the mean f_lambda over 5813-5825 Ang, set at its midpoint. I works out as 1.1 Ang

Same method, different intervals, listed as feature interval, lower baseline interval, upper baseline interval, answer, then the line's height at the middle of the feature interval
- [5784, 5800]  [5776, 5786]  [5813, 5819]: -0.2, 5.78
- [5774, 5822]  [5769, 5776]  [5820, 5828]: -0.1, 5.73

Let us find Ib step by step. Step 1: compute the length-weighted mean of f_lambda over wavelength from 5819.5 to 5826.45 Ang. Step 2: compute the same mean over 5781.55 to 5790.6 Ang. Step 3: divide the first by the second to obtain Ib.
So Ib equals 1.01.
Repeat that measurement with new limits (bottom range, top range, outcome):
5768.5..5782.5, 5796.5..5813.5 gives 0.99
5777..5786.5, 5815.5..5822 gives 1.07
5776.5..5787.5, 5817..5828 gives 1.04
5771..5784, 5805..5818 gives 1.00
